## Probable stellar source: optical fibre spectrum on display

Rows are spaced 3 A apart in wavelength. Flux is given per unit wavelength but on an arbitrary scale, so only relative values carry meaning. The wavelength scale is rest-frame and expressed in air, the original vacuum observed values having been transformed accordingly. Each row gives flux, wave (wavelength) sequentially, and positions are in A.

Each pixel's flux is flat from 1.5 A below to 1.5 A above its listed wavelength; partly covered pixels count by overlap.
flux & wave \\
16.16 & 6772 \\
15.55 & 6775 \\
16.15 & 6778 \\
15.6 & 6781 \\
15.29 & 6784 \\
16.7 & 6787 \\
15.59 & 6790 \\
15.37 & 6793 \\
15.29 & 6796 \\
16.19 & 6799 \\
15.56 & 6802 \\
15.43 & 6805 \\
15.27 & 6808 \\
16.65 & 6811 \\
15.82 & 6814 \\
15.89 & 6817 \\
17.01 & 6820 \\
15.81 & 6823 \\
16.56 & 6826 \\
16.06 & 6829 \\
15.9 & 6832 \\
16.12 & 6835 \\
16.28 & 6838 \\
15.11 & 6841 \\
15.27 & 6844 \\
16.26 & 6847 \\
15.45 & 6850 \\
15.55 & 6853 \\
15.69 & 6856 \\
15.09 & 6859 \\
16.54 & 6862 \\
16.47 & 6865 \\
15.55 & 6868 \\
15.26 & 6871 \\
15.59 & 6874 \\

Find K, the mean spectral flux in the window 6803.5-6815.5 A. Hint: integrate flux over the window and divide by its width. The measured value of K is 15.8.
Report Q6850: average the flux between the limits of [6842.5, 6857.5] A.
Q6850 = 15.6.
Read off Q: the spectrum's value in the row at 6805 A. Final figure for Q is 15.43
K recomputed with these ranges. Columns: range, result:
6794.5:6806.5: 15.6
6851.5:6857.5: 15.6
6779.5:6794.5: 15.7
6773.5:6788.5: 15.9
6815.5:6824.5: 16.2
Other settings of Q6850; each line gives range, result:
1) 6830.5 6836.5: 16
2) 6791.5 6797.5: 15.3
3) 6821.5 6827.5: 16.2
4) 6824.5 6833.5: 16.2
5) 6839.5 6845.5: 15.2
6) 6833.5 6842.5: 15.8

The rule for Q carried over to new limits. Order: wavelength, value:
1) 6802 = 15.56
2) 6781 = 15.6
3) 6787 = 16.7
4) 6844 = 15.27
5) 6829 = 16.06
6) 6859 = 15.09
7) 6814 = 15.82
